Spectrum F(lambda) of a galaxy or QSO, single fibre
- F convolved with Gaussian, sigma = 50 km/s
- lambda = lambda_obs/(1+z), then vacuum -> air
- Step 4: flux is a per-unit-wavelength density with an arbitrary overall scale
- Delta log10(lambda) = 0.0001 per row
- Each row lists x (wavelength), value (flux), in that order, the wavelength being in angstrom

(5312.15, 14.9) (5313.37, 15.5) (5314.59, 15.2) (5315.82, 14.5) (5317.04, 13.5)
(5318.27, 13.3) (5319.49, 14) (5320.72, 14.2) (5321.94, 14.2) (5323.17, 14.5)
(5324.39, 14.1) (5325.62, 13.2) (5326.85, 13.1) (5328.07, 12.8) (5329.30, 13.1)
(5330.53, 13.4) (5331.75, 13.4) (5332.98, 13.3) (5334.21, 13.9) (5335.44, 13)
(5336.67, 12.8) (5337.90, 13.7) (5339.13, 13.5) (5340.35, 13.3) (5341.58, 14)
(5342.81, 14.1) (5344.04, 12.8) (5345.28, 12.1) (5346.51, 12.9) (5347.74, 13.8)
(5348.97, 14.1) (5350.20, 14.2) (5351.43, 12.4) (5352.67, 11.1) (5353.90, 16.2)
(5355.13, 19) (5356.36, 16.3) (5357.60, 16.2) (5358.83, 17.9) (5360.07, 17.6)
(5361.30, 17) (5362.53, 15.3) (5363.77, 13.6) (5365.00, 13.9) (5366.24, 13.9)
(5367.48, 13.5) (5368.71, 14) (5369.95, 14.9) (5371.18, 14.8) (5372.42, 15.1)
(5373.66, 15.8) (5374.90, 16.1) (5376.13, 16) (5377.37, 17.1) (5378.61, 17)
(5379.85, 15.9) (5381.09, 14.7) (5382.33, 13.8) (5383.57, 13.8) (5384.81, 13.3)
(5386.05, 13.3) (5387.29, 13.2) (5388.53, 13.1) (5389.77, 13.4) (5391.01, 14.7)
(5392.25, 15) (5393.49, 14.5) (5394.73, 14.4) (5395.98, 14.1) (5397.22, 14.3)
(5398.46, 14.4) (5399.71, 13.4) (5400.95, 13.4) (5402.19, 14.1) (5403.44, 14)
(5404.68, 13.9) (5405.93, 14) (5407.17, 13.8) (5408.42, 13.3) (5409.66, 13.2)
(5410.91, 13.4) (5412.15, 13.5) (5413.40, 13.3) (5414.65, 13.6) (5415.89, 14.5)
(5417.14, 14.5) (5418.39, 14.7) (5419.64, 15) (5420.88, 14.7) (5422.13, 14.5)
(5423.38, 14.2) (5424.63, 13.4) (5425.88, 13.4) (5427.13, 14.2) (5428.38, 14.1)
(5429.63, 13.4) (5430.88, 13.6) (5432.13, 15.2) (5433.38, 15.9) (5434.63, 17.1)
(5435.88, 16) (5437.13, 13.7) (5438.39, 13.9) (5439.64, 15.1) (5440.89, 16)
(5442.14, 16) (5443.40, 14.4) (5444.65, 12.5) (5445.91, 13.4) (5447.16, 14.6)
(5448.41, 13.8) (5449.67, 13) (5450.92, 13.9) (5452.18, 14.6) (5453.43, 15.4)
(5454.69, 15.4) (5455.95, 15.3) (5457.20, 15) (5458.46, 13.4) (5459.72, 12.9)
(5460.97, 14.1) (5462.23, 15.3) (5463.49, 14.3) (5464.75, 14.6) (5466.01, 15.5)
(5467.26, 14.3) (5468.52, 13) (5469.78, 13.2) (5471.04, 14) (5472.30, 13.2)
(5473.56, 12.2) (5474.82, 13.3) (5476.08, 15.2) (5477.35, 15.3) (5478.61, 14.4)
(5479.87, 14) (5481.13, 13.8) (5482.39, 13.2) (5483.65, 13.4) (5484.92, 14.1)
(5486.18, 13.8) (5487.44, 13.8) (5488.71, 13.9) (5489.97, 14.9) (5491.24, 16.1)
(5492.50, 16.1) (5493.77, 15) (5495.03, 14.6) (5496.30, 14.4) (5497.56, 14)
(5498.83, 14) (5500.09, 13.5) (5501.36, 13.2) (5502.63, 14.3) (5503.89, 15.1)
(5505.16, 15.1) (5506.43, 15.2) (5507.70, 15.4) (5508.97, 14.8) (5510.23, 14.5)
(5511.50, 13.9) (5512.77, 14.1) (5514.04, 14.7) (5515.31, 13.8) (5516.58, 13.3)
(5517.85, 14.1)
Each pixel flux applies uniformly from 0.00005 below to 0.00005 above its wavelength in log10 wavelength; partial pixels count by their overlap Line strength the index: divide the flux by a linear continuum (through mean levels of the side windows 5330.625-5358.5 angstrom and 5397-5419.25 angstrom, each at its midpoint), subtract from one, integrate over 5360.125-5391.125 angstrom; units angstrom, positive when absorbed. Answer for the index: -1.9 angstrom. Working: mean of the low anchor 13.9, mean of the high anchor 13.9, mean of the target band 14.7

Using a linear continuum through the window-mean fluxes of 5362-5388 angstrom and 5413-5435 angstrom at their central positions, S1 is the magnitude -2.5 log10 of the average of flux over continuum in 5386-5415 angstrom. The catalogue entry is 0.06 mag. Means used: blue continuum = 14.7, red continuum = 14.4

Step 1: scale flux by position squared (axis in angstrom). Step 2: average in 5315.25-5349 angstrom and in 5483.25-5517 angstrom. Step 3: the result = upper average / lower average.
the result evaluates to 1.14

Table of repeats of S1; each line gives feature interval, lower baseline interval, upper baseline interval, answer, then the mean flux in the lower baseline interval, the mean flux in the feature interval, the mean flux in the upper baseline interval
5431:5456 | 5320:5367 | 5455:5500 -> -0.04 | 14.2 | 14.7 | 14.2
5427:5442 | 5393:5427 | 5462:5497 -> -0.06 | 14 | 14.9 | 14.2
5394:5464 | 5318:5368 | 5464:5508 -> 0.00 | 14.1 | 14.3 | 14.3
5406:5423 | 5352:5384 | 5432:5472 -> 0.07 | 15.4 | 14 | 14.5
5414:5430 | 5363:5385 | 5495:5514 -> 0.04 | 14.9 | 14.2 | 14.4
